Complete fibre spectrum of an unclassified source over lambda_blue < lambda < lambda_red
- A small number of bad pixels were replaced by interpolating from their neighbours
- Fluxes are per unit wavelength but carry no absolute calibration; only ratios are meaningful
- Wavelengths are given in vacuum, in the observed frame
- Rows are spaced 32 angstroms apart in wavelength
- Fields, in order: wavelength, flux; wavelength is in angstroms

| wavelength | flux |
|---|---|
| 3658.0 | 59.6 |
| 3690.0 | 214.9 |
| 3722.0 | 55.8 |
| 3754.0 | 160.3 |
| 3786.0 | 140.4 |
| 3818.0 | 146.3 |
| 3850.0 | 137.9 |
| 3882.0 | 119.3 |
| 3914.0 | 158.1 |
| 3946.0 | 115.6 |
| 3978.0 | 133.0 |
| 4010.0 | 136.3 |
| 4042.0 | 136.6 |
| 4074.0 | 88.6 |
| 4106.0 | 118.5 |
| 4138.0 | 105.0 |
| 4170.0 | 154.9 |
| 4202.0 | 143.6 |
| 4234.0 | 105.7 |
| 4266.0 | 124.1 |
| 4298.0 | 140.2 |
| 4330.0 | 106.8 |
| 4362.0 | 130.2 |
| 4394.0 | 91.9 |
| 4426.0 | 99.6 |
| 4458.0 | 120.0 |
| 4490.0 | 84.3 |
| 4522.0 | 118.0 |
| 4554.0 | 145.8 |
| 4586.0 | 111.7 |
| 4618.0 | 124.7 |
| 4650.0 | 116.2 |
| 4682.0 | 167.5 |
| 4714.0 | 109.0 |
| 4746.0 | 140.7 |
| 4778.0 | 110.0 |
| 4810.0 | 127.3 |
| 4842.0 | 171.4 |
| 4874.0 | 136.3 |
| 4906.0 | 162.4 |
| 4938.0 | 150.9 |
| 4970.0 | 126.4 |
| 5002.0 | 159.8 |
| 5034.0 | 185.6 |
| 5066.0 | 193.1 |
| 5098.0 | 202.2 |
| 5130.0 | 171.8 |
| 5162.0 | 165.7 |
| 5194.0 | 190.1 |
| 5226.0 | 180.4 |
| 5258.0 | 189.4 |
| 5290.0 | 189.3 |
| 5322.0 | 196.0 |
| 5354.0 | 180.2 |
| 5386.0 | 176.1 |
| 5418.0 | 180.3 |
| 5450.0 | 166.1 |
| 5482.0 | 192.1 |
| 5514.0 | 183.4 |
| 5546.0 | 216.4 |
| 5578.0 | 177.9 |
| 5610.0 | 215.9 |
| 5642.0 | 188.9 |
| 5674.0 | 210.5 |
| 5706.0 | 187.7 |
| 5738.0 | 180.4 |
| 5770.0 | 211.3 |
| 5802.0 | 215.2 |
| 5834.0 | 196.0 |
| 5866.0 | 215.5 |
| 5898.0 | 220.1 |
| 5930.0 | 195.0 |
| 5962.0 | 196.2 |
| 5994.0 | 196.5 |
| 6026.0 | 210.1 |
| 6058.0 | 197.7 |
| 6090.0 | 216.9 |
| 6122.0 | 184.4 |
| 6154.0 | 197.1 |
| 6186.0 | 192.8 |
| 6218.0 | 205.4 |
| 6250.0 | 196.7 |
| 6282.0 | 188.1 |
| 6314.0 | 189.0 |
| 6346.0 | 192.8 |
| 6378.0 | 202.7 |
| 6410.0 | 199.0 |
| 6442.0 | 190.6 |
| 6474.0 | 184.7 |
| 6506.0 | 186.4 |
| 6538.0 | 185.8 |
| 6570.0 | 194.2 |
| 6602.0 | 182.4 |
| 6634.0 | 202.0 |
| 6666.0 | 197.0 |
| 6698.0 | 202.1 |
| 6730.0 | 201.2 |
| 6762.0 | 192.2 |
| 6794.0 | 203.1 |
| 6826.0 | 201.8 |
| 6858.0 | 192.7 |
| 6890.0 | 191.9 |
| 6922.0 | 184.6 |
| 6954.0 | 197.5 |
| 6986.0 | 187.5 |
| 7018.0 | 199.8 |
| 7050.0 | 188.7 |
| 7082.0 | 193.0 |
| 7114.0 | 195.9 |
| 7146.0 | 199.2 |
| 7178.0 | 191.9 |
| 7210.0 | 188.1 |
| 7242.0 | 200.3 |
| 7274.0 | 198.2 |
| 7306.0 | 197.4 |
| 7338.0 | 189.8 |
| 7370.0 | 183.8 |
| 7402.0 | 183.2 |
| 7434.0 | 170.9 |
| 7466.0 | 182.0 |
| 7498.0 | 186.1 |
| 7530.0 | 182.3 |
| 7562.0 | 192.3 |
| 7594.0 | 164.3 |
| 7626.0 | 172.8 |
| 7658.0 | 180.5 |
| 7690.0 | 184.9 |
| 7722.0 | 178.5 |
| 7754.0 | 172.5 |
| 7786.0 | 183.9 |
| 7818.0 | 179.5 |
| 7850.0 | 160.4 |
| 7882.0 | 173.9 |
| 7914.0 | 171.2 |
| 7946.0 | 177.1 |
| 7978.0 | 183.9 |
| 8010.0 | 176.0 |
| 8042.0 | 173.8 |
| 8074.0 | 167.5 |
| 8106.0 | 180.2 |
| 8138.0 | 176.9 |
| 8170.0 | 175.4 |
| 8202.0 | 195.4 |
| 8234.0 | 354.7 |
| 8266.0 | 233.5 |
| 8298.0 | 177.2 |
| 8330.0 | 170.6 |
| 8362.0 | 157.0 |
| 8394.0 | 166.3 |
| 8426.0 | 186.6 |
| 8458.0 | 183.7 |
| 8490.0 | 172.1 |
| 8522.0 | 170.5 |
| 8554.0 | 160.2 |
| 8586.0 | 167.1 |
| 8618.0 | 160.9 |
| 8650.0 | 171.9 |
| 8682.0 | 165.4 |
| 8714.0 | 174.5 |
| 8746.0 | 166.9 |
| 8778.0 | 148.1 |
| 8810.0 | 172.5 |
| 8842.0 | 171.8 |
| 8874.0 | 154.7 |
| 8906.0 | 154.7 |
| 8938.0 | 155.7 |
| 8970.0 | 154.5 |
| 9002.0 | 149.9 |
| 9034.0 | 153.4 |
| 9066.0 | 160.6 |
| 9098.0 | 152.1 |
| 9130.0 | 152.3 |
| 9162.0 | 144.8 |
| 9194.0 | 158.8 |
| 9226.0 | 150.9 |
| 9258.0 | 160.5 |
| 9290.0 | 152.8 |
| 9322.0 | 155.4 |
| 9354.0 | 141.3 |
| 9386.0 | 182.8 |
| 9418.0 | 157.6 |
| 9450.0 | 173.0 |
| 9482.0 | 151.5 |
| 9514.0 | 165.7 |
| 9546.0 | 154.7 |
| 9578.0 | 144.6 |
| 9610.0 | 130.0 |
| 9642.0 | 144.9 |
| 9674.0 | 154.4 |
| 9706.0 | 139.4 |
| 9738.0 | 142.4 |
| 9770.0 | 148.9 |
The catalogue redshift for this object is 0.255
